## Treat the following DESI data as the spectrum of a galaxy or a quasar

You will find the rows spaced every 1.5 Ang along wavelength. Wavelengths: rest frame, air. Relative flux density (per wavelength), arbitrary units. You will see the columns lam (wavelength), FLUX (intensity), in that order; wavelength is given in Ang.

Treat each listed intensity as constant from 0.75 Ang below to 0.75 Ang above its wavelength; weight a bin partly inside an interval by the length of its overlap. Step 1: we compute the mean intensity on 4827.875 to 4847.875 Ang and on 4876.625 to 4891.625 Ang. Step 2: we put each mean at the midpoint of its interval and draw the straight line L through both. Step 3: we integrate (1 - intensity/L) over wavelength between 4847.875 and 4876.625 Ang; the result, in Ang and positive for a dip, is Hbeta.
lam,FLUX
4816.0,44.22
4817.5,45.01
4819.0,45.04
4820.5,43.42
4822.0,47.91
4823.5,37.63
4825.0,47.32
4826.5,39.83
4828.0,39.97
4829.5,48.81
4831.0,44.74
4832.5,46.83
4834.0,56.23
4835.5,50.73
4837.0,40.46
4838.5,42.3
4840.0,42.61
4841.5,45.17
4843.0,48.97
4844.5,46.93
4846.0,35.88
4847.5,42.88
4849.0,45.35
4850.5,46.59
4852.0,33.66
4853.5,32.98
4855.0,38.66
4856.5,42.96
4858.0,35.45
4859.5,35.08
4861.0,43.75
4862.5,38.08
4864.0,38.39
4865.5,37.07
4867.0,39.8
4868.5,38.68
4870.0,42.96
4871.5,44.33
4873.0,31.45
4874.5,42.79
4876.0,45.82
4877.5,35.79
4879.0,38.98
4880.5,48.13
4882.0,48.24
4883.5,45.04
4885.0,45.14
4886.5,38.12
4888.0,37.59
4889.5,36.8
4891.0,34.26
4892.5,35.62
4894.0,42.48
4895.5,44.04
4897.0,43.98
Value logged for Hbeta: 2.21 Ang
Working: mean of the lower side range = 45.4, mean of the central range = 39.7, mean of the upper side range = 40.9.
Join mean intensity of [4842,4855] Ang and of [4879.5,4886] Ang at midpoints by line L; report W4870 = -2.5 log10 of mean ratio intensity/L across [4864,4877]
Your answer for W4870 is 0.11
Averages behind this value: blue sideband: 41.5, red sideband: 46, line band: 40.2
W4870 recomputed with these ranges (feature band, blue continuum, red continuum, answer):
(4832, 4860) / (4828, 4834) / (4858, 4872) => 0.03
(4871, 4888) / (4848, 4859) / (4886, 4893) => -0.13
